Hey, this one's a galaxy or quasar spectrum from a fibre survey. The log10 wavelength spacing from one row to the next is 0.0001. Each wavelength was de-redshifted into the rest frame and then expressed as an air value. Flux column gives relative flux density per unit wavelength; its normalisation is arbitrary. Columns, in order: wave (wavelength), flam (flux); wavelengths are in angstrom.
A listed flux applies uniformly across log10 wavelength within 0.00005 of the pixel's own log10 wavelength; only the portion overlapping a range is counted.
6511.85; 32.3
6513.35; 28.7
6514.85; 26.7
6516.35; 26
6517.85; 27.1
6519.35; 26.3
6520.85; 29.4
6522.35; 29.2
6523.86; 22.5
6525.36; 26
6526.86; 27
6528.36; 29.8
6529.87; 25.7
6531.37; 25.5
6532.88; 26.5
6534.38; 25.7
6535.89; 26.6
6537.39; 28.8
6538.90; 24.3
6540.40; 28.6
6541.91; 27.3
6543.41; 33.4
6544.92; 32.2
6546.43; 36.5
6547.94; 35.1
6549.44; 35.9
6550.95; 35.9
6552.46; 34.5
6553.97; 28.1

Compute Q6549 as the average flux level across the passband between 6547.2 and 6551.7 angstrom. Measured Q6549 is 35.7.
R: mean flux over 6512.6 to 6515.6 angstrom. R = 27.7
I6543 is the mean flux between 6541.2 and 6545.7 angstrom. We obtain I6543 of 31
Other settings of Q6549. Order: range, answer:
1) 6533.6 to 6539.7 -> 26.4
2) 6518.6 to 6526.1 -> 26.7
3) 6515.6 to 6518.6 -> 26.6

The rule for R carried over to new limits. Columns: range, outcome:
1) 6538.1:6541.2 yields 26.5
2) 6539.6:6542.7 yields 28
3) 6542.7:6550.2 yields 34.6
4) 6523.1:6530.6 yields 26.2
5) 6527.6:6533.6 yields 26.9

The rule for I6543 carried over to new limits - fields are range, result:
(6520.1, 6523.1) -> 29.3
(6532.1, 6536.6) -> 26.2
